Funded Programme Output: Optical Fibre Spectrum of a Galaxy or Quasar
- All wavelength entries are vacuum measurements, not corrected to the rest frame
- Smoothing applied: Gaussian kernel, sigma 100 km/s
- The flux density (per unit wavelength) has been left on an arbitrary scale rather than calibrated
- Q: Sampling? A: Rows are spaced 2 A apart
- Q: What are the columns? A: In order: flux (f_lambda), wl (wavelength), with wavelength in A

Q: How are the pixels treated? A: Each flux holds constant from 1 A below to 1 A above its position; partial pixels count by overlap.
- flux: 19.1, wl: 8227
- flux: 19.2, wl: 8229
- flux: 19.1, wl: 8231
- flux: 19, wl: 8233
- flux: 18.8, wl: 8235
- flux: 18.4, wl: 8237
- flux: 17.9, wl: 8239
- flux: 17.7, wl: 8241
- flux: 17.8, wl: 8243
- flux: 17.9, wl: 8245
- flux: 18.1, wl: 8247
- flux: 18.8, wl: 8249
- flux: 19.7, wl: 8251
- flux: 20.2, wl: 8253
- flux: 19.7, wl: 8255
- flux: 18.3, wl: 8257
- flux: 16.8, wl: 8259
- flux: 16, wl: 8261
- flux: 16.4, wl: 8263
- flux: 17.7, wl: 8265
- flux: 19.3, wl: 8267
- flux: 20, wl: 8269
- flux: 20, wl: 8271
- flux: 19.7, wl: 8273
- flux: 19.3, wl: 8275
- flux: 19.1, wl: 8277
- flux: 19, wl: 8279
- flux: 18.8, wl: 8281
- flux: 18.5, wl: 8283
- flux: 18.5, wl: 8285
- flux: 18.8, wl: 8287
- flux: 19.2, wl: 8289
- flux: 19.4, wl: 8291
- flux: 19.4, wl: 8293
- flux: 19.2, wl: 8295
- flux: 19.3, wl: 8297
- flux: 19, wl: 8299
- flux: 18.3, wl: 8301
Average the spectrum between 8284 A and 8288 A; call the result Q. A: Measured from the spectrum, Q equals 18.6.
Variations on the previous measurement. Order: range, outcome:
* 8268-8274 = 19.9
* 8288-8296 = 19.3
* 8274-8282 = 19.1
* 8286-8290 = 19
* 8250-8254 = 19.9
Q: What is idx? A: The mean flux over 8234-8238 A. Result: 18.6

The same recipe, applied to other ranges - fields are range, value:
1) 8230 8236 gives 19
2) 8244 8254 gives 18.9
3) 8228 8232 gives 19.1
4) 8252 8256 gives 19.9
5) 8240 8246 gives 17.8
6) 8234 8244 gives 18.1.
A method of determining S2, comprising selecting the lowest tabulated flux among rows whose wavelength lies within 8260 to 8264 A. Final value 16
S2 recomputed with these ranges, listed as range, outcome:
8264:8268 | 17.7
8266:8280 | 19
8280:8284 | 18.5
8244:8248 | 17.9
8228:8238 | 18.4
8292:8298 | 19.2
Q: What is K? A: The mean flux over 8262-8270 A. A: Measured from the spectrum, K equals 18.3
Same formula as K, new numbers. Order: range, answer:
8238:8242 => 17.8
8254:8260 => 18.3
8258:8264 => 16.4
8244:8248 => 18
